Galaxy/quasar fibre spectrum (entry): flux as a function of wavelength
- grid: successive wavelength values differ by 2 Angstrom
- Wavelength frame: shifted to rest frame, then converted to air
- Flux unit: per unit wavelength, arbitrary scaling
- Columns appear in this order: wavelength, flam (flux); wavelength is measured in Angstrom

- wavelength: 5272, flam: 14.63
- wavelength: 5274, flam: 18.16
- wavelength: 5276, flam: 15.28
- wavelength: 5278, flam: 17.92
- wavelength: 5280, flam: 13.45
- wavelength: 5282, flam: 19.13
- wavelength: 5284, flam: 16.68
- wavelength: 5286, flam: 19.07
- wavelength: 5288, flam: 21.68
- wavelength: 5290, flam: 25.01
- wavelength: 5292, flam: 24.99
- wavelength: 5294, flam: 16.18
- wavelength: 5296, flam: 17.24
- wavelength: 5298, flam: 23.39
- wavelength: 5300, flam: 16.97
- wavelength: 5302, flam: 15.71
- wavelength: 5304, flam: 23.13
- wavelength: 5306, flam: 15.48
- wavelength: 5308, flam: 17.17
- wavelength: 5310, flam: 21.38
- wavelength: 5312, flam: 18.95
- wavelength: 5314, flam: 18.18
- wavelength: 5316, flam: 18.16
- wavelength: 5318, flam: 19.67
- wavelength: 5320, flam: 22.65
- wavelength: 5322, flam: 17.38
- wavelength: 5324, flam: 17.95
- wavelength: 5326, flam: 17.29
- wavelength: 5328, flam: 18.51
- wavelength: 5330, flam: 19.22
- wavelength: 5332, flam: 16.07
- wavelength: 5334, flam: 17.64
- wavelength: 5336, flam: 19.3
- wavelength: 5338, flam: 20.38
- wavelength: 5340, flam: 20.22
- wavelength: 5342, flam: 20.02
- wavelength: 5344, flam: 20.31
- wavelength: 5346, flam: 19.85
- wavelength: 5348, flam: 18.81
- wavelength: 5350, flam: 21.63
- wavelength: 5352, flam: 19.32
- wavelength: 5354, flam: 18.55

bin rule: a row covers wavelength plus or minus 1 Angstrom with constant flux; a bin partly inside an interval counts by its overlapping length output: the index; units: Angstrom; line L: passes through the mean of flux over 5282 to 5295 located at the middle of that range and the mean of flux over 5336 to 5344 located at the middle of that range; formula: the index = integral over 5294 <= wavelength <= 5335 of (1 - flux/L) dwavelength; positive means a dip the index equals 3.5 Angstrom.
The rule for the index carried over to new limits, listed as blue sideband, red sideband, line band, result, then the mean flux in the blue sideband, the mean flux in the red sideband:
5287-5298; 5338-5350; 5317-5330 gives 1.0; 21.2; 20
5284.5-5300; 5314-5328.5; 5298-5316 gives 1.0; 20.7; 18.8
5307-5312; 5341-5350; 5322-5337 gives 1.3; 19.2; 20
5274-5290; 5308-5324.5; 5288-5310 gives -1.3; 18.1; 19.2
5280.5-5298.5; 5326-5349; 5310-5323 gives 0.1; 20.1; 19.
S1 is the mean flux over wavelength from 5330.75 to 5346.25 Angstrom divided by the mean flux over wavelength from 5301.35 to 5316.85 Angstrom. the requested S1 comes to 1.03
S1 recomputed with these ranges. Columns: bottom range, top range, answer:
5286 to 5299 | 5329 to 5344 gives 0.90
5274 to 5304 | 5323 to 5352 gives 1.01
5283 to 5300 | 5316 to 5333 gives 0.91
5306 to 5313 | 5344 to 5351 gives 1.08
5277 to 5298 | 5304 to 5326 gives 0.97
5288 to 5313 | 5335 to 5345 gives 1.02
